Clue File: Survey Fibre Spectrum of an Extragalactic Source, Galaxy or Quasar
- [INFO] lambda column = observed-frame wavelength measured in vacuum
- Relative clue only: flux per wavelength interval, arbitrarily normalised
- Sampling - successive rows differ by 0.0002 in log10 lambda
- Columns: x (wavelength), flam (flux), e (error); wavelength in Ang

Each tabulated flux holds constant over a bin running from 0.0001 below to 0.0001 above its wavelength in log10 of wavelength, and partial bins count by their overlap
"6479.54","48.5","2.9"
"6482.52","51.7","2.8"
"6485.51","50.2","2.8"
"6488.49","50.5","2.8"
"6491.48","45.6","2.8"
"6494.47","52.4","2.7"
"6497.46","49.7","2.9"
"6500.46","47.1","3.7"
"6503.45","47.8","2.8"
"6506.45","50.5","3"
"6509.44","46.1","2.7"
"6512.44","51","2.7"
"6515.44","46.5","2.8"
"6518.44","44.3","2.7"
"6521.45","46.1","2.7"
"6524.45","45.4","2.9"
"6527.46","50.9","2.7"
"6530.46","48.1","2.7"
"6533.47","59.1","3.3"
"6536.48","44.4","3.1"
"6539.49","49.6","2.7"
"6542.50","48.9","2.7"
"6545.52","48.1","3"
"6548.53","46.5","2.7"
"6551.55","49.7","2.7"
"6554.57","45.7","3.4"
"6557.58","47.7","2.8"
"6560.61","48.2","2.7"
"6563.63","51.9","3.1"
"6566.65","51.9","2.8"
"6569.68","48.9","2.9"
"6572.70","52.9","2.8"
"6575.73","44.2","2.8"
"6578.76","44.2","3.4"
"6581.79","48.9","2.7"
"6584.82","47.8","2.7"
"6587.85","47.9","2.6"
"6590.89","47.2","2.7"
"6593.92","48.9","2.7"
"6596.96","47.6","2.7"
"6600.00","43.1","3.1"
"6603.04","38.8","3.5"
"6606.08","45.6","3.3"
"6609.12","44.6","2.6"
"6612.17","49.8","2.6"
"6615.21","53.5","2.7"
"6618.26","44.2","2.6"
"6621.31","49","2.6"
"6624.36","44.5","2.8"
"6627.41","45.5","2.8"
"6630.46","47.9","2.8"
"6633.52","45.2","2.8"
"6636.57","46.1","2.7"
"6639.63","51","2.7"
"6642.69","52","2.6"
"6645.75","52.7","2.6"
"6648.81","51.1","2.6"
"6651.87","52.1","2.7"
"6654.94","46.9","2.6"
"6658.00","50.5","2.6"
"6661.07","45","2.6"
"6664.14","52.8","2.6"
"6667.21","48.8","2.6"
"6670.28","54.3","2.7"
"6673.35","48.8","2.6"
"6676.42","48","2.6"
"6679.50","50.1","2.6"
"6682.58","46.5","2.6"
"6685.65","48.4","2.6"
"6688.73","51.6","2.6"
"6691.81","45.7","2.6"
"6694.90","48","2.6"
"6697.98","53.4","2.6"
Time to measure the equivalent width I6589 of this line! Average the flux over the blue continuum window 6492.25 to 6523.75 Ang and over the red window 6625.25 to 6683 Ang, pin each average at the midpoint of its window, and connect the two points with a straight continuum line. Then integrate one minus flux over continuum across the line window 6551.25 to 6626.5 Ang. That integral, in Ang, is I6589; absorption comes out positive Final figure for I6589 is 2.0 Ang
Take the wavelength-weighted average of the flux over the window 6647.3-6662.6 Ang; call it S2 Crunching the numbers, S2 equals 49.1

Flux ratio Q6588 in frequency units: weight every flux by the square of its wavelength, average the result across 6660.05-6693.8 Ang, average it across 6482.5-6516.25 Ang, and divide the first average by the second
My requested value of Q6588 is 1.1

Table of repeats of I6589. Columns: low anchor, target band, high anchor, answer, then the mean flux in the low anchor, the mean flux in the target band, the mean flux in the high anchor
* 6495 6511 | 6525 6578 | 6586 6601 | -1.5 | 48.5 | 49.1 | 47.1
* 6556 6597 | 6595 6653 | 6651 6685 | 1.6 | 48.5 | 47.6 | 49.4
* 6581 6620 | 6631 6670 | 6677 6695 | -1.6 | 46.7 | 49.6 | 48.4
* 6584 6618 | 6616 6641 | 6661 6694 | 0.4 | 46.7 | 46.8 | 49.2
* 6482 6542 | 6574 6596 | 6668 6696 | 0.8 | 48.8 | 47.1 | 49.1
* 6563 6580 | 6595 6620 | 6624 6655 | 1.5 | 48.9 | 46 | 48.9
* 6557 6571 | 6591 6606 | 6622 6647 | 1.2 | 49.8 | 44.9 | 48.1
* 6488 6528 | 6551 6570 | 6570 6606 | -0.8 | 48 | 49.1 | 46.5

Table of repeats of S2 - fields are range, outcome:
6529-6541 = 50.3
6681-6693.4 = 48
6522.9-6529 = 48.2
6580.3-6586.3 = 48.4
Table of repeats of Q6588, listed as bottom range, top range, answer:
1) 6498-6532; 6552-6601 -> 1.03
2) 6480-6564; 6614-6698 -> 1.05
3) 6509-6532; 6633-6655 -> 1.10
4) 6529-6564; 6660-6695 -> 1.04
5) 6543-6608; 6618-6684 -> 1.05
